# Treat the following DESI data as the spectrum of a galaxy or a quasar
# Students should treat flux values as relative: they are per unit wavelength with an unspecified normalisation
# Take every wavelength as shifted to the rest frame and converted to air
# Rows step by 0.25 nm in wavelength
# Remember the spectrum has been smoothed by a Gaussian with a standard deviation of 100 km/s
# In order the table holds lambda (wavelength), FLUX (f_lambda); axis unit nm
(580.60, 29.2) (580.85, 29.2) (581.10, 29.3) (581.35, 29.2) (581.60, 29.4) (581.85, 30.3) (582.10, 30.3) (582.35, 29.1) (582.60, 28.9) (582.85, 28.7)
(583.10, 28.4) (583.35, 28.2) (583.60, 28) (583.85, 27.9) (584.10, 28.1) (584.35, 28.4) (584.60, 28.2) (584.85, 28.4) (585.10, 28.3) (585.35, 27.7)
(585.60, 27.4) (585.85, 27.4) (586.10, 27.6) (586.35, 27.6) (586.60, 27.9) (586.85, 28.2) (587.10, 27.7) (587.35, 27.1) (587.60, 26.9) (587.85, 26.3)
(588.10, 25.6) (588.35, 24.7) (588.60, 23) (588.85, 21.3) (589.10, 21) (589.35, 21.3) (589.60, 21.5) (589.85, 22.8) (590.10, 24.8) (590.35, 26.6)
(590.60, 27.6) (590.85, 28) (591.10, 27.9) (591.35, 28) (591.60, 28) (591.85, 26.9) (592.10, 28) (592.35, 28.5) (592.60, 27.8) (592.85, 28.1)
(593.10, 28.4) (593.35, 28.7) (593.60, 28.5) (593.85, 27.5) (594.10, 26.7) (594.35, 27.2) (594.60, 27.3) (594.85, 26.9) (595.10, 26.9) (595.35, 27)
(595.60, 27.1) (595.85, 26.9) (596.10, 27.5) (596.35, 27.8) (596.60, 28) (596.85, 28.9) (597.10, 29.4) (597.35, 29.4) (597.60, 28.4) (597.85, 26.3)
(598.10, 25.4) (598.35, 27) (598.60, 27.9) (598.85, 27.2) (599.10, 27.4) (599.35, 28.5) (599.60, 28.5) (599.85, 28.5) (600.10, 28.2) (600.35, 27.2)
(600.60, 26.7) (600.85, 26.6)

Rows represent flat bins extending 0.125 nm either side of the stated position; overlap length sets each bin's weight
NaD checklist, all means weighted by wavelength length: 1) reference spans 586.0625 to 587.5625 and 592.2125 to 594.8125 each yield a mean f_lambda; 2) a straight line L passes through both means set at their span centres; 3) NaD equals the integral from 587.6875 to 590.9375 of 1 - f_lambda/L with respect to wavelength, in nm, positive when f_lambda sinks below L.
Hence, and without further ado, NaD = 0.415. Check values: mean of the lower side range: 27.6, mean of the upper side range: 27.8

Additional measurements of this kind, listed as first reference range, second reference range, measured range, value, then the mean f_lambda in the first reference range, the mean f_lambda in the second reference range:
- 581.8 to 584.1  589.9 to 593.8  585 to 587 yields 0.04 nm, 28.8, 27.6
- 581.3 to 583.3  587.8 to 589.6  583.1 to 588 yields -0.32 nm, 29.2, 23.1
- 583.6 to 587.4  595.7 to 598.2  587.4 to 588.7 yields 0.11 nm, 27.9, 27.8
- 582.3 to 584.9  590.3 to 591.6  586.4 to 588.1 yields 0.05 nm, 28.4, 27.7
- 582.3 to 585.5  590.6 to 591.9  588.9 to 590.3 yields 0.27 nm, 28.3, 27.8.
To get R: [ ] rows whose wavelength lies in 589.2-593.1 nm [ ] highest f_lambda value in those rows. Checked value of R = 28.5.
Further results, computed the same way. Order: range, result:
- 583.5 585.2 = 28.4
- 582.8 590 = 28.7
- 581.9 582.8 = 30.3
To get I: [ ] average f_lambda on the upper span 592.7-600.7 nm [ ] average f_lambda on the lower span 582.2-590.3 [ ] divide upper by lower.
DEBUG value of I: 1.04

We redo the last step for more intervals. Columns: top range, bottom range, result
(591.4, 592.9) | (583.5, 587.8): 1.00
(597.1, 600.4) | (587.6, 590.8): 1.15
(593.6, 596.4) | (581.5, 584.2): 0.94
